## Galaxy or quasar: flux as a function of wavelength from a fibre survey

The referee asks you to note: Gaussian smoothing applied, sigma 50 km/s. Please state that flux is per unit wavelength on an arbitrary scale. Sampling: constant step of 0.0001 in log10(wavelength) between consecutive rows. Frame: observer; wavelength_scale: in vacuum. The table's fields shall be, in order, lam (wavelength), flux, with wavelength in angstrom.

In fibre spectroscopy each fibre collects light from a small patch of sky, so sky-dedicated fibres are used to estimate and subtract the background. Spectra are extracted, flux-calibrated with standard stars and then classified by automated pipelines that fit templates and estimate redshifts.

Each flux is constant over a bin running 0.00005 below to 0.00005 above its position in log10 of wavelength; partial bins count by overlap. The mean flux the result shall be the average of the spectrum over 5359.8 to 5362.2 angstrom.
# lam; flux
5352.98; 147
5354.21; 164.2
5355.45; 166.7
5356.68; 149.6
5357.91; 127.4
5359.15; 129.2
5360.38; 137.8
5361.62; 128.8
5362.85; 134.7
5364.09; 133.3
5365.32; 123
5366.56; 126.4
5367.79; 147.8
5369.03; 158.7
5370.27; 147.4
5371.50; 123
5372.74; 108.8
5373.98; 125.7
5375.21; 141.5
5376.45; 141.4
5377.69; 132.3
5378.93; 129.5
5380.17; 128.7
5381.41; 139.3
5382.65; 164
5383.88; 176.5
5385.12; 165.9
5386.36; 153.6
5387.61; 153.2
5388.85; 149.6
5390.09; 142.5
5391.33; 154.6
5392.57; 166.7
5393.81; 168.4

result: 133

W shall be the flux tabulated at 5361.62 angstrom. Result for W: 128.8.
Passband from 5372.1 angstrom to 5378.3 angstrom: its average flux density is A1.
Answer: 130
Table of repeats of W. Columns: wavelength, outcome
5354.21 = 164.2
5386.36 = 153.6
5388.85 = 149.6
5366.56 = 126.4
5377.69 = 132.3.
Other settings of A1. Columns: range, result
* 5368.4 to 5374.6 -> 133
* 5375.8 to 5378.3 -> 137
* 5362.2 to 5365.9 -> 131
